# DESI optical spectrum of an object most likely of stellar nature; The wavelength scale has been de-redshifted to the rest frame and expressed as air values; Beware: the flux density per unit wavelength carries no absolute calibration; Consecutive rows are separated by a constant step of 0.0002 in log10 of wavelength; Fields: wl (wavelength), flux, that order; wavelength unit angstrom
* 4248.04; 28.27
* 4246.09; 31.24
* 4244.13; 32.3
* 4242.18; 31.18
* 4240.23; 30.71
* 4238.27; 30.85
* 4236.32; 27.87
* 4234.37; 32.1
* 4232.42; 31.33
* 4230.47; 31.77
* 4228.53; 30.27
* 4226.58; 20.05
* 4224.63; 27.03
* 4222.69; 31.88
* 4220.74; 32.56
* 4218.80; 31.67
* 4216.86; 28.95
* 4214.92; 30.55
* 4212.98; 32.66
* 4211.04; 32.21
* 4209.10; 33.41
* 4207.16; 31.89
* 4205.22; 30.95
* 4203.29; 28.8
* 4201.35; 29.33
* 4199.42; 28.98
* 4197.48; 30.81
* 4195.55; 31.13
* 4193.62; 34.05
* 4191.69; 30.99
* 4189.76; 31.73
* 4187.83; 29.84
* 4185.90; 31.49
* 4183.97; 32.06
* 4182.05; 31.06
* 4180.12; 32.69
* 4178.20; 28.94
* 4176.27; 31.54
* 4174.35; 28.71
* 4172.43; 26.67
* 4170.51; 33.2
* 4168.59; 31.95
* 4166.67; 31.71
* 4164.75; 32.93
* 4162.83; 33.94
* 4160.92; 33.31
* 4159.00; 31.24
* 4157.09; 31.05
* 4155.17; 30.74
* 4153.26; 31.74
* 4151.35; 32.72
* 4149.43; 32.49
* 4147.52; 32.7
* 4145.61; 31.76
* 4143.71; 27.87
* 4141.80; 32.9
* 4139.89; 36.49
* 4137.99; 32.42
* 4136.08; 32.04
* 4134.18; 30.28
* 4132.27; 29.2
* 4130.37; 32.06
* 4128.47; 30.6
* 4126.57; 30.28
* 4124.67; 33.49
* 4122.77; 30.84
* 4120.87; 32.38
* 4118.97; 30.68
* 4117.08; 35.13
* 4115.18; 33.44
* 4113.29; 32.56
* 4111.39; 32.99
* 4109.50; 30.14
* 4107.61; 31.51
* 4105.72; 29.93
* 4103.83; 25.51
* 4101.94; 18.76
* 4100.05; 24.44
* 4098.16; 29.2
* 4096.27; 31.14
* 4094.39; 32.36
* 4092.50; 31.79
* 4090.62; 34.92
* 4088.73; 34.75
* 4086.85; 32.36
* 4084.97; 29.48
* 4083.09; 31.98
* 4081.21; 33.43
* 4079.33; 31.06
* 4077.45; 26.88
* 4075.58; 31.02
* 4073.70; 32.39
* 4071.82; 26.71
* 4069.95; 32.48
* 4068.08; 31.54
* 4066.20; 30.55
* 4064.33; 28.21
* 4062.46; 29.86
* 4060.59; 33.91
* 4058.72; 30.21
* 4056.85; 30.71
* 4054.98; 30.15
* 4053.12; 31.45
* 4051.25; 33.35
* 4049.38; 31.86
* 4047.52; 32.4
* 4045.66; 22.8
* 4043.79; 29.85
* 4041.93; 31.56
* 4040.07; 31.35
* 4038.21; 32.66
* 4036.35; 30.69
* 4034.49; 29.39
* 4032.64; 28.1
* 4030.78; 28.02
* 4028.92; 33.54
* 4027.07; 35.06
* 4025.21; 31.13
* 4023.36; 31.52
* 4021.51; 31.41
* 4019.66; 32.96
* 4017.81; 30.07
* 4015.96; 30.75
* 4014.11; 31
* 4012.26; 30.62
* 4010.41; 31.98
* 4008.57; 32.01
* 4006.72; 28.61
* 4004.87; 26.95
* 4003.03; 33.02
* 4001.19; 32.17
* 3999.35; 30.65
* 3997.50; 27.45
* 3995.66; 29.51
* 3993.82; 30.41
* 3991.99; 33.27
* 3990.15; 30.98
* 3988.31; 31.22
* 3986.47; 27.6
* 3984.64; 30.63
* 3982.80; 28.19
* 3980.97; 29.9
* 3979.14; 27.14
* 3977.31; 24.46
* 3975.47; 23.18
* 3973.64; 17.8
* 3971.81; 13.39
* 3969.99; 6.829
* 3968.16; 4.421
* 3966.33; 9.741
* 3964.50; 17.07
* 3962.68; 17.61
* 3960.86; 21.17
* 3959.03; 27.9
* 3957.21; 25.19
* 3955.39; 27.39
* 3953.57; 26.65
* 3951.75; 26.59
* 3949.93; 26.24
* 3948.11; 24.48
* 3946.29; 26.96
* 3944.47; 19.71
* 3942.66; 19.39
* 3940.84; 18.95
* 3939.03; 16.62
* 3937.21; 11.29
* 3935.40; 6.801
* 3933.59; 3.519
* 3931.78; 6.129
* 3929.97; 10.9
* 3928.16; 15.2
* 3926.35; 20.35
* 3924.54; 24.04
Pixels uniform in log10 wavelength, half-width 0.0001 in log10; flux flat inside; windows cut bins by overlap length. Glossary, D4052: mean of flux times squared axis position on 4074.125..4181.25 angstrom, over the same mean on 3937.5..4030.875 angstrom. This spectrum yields 1.3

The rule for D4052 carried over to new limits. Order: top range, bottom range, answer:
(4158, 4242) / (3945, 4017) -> 1.34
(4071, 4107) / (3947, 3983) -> 1.50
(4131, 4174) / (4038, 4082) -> 1.08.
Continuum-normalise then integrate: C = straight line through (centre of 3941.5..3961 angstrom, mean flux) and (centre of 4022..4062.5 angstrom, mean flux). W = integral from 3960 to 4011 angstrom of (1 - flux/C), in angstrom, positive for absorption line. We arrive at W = 4.5 angstrom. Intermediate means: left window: 24.8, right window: 30.9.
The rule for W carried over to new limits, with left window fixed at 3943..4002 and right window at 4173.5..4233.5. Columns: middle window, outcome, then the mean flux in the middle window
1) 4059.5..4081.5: -3.0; 30.6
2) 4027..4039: -2.3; 30.8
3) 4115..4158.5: -4.7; 31.8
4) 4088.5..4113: -1.7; 29.7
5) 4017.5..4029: -3.0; 32.3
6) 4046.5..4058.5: -2.3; 31.5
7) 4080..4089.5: -1.7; 32.3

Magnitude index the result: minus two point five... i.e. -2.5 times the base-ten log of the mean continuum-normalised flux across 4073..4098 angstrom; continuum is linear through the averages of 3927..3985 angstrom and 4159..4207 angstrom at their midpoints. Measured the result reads -0.22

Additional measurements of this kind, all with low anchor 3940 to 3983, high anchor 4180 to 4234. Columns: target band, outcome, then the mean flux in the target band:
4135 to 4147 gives -0.15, 32.3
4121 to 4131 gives -0.15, 31.5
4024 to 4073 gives -0.24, 30.7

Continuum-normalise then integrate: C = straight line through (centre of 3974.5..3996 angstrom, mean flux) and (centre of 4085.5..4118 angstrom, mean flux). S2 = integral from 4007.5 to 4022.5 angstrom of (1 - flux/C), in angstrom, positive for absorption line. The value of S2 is -1.0 angstrom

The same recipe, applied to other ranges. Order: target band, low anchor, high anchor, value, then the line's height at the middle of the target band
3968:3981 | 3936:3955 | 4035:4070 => 3.1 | 24.1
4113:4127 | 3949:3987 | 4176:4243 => -2.6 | 27.4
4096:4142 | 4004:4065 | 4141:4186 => 0.8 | 31.2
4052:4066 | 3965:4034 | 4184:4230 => -1.2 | 28.3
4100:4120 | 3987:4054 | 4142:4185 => 0.9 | 31.2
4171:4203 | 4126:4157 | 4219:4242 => 0.1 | 30.7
